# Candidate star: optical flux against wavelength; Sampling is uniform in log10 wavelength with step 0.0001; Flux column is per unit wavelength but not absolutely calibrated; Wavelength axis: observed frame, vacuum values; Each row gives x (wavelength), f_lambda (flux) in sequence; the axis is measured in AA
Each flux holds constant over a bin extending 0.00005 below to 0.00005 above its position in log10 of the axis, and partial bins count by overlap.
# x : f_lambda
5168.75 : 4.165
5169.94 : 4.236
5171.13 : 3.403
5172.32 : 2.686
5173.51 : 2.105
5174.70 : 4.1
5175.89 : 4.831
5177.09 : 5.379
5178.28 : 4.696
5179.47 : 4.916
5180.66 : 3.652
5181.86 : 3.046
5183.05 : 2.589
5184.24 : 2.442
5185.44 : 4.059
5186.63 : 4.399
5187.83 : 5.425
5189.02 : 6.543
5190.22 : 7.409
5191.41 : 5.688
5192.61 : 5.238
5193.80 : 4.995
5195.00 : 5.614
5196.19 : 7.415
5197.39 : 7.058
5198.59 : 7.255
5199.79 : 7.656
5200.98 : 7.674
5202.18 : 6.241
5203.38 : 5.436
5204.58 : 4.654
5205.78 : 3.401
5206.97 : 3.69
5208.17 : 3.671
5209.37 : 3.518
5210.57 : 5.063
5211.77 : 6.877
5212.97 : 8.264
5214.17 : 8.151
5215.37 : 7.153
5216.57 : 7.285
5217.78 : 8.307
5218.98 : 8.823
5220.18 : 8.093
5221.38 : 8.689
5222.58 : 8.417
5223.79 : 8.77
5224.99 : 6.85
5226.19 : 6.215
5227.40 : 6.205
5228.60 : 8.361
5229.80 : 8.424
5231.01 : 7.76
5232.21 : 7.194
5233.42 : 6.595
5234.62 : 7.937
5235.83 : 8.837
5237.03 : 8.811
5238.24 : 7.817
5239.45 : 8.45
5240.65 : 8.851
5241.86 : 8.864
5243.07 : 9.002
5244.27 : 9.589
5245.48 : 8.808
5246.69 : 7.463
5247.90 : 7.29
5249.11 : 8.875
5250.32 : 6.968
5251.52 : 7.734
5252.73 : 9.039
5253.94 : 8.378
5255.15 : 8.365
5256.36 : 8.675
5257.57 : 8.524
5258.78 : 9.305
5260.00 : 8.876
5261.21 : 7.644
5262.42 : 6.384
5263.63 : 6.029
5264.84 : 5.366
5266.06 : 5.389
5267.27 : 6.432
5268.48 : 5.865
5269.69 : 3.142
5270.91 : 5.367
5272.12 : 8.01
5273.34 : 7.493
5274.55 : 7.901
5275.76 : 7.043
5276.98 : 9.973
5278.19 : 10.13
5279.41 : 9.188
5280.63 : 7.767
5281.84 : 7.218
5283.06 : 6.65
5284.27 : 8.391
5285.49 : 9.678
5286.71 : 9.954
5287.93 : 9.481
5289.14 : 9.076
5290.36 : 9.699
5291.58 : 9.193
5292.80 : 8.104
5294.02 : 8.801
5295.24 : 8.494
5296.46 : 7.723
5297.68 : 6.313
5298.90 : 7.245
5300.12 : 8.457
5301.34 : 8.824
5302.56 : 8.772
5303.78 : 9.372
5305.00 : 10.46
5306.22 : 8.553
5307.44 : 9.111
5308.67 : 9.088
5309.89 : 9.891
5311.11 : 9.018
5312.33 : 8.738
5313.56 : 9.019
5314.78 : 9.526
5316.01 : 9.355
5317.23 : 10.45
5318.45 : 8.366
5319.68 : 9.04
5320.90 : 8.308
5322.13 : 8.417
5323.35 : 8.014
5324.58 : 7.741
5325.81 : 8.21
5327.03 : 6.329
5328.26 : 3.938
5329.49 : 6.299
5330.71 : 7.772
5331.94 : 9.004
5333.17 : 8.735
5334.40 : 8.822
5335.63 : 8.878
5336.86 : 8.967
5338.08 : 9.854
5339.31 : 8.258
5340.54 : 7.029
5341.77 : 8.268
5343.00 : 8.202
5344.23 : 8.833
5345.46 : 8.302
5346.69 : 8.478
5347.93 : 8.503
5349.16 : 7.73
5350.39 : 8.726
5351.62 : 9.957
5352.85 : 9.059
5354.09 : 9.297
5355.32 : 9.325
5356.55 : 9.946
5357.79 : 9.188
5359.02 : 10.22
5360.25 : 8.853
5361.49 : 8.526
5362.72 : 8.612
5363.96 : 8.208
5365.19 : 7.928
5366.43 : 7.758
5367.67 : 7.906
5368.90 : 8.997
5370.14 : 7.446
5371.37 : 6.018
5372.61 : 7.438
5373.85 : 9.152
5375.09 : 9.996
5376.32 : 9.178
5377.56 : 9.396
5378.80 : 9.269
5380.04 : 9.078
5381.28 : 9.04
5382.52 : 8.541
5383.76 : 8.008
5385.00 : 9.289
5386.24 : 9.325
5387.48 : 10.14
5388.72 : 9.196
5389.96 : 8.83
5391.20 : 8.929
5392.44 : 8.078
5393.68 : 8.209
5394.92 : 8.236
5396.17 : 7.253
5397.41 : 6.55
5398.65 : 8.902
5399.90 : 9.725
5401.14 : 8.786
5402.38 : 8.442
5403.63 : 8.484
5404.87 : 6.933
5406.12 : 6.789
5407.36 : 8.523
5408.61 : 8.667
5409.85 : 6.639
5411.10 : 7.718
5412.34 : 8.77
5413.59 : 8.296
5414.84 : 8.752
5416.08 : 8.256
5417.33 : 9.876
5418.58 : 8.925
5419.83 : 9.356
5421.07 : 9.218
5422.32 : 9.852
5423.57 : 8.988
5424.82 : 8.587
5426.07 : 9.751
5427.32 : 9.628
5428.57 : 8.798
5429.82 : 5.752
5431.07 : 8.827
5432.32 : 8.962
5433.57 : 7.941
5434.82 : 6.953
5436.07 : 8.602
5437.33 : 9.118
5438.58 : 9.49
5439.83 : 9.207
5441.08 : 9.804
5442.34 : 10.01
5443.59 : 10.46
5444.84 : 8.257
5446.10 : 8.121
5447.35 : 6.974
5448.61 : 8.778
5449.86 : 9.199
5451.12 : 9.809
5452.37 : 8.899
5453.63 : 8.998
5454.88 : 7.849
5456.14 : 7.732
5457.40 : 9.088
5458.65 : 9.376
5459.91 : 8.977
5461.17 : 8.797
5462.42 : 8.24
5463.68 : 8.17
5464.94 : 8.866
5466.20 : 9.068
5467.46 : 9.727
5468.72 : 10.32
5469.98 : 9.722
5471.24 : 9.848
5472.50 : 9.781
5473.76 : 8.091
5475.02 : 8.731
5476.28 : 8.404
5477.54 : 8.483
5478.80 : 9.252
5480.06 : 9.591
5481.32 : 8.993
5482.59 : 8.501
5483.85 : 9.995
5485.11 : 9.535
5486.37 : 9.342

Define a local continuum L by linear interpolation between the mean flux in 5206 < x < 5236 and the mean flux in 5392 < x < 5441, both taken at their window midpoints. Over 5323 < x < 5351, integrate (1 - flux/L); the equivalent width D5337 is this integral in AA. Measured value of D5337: -0.4 AA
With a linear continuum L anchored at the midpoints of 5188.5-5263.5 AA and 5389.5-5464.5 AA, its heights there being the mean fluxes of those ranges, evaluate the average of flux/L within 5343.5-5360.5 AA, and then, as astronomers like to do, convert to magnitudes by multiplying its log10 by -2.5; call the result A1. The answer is -0.115 mag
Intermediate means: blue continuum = 7.34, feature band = 9.03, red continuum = 8.59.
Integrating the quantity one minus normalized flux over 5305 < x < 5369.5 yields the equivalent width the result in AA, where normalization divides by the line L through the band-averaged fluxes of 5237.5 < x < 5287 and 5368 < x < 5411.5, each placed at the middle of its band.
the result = -3.1 AA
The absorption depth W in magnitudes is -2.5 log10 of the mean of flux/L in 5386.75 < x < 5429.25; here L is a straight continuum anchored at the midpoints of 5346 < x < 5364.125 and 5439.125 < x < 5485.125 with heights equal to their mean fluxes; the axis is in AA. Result 0.051 mag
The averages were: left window 8.99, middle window 8.59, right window 9.01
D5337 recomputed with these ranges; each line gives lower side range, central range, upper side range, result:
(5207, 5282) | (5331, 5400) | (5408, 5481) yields -2.7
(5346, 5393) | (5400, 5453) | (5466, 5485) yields 2.2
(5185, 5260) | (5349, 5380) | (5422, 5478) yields -1.9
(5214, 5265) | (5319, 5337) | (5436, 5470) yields 1.1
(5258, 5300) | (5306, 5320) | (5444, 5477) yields -2.2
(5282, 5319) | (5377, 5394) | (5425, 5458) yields -0.4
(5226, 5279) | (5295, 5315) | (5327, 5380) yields -1.5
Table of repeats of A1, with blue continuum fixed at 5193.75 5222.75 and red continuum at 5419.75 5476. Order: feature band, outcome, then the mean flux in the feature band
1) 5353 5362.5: -0.16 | 9.29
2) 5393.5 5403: 0.02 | 8.27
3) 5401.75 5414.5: 0.07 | 7.94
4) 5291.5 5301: -0.08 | 8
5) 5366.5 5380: -0.04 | 8.48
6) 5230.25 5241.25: -0.18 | 8.03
